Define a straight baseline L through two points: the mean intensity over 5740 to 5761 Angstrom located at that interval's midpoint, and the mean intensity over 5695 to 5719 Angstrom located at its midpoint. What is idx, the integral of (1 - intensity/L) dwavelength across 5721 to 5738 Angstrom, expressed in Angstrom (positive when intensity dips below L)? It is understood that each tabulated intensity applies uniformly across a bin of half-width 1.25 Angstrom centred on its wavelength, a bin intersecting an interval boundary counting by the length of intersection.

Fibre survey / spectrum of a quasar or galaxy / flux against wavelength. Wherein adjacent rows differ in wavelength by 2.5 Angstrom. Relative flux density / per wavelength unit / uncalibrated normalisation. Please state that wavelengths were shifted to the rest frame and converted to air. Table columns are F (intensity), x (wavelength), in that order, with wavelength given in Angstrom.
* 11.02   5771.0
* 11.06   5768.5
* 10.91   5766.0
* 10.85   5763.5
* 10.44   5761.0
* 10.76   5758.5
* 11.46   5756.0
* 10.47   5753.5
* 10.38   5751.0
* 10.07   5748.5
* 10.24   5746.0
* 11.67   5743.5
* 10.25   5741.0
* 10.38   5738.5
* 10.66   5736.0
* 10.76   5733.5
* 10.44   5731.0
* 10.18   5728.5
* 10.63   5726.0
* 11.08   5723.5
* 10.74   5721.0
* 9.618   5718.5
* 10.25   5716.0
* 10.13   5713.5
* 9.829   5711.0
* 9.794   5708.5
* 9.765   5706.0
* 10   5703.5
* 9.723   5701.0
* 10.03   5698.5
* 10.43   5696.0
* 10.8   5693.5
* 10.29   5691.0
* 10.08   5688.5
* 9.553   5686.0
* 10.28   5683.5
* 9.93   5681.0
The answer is -0.5 Angstrom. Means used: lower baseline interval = 9.96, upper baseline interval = 10.7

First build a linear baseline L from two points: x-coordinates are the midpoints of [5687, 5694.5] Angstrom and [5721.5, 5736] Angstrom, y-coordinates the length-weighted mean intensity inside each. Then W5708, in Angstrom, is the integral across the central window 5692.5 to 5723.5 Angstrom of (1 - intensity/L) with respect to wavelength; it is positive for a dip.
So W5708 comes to 1.0 Angstrom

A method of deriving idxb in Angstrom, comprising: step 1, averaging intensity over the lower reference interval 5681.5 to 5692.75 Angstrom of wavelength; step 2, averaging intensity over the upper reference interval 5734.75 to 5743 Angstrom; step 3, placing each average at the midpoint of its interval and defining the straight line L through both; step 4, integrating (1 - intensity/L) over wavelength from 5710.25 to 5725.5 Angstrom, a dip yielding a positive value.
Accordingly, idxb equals 0.1 Angstrom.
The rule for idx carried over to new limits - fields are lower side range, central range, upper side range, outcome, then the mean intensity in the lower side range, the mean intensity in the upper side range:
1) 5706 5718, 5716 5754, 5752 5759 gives -0.2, 9.95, 10.9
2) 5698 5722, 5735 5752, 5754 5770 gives 0.1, 9.98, 10.9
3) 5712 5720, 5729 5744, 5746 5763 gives -0.4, 10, 10.6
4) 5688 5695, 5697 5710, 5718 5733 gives 0.7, 10.4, 10.5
